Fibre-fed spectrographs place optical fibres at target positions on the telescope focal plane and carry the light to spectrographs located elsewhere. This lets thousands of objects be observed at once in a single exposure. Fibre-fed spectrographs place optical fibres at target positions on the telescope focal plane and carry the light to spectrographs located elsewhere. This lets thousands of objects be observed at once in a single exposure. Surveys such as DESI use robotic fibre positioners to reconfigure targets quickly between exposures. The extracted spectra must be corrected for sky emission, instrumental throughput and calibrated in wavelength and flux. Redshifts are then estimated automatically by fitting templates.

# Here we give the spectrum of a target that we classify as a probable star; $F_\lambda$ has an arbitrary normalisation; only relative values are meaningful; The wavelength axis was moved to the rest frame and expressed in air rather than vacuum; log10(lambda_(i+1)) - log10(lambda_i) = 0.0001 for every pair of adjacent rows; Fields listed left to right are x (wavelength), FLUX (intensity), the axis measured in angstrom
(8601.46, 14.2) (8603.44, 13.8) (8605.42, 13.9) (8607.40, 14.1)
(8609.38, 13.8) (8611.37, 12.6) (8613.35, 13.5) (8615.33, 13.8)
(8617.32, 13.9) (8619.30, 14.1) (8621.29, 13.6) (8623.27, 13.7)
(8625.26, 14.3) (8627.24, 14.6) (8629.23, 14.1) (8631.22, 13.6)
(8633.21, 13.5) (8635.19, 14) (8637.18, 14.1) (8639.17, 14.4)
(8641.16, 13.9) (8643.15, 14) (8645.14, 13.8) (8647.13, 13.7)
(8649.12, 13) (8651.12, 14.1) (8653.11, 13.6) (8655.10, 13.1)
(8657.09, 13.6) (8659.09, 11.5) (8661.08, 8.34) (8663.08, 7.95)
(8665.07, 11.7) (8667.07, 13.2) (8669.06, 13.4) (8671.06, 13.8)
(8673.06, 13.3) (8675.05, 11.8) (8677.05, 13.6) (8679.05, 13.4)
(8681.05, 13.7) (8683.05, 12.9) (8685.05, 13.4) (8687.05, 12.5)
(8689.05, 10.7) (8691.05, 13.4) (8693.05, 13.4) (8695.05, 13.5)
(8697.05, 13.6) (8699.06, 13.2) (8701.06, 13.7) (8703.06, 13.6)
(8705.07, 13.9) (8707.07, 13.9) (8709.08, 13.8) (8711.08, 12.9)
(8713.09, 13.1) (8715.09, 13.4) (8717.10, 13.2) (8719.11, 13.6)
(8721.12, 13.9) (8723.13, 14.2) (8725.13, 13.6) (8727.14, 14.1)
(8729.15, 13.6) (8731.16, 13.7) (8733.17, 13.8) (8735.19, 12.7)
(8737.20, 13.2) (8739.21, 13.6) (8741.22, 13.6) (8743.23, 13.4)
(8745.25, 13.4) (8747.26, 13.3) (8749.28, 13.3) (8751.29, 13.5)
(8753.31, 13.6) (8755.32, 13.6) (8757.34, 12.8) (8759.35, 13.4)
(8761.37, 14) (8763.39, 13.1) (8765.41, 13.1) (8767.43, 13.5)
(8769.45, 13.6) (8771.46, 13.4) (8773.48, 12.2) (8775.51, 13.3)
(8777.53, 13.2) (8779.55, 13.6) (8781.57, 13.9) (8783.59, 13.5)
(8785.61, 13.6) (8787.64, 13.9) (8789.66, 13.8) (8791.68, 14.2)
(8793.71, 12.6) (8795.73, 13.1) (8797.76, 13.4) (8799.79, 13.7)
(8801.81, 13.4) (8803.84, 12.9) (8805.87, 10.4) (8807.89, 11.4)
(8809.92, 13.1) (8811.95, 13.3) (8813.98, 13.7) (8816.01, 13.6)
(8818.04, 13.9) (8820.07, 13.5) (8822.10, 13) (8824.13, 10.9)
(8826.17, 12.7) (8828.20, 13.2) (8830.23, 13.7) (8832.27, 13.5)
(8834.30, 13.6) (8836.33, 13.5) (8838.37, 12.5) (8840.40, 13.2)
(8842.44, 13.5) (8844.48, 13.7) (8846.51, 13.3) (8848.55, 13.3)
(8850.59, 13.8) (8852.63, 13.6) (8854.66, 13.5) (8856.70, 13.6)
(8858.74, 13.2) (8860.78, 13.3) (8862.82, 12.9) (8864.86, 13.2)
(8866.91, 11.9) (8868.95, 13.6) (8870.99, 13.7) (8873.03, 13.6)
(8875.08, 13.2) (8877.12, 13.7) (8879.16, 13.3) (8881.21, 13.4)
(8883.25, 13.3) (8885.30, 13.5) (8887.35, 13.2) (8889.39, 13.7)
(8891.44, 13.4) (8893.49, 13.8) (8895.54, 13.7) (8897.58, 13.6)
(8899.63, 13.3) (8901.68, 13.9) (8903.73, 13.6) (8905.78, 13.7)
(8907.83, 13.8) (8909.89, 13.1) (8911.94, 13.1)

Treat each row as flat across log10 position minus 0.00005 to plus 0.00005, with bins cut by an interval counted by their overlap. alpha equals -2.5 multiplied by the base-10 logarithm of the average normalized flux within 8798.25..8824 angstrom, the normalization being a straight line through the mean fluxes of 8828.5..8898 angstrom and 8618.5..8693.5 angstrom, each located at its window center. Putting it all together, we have 0.03 mag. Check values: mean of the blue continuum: 13.1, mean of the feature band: 12.9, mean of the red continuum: 13.4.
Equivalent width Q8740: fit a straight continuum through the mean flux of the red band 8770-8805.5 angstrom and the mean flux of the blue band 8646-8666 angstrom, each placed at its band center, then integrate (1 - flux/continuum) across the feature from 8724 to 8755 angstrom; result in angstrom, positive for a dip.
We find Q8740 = -1.5 angstrom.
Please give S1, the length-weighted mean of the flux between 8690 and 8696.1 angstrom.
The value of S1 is 13.4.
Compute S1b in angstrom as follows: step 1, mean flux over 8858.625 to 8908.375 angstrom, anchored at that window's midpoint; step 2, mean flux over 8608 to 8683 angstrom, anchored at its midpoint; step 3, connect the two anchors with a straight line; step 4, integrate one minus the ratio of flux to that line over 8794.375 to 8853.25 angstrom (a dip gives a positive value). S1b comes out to 1.2 angstrom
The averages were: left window 13.2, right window 13.4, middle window 13.1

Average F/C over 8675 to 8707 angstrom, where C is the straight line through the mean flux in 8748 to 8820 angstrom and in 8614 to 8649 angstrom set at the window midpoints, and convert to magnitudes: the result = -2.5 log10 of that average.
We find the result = 0.04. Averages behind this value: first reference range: 13.9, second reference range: 13.3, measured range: 13.2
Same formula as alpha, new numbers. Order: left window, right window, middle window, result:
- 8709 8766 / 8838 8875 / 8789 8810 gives 0.04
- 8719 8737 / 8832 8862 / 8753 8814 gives 0.03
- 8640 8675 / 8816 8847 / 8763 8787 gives -0.03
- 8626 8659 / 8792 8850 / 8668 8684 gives 0.03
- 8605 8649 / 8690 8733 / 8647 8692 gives 0.09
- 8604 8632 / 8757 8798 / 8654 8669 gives 0.19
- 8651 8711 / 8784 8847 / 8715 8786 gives -0.04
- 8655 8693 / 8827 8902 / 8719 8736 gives -0.08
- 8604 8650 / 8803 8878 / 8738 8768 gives 0.00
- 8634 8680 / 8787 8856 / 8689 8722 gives -0.03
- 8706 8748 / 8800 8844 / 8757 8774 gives 0.00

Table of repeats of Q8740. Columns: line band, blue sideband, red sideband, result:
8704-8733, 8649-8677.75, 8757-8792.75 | -1.6 angstrom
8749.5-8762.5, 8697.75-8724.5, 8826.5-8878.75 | 0.0 angstrom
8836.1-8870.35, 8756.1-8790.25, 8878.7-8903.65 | 0.5 angstrom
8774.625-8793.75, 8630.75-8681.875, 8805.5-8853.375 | -0.8 angstrom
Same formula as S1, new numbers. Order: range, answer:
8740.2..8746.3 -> 13.5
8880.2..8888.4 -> 13.4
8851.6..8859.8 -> 13.5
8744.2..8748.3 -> 13.3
